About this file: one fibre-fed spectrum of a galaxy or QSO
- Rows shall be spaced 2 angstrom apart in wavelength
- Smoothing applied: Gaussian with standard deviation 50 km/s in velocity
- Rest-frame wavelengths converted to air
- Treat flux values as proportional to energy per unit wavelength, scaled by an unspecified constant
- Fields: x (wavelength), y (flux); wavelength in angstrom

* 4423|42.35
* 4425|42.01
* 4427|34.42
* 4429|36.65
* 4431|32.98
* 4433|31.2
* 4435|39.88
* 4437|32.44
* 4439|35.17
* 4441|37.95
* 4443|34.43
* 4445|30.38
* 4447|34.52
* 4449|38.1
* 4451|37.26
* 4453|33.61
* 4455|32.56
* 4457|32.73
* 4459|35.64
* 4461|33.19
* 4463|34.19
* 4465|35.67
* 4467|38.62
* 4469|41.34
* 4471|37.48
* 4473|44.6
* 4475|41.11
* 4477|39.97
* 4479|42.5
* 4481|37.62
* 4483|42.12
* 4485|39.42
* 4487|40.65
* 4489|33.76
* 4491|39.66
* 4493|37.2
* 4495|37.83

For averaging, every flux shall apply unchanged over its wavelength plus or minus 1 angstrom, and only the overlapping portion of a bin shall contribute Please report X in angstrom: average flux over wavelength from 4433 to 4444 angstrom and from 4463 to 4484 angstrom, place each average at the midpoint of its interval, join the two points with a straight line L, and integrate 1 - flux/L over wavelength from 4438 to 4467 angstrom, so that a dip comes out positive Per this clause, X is 1.9 angstrom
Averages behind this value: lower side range 35.5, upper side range 39.8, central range 34.8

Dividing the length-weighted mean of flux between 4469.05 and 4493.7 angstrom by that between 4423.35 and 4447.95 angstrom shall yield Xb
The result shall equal 1.12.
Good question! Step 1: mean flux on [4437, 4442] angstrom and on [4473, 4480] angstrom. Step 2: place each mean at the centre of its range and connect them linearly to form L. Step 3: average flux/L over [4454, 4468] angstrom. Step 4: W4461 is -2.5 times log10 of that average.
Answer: 0.13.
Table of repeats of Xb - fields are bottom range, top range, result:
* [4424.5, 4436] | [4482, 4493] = 1.08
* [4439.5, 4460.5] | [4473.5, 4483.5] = 1.18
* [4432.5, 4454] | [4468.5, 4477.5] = 1.17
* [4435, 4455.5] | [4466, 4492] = 1.14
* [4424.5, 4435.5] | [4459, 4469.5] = 1.01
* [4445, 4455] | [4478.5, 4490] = 1.12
